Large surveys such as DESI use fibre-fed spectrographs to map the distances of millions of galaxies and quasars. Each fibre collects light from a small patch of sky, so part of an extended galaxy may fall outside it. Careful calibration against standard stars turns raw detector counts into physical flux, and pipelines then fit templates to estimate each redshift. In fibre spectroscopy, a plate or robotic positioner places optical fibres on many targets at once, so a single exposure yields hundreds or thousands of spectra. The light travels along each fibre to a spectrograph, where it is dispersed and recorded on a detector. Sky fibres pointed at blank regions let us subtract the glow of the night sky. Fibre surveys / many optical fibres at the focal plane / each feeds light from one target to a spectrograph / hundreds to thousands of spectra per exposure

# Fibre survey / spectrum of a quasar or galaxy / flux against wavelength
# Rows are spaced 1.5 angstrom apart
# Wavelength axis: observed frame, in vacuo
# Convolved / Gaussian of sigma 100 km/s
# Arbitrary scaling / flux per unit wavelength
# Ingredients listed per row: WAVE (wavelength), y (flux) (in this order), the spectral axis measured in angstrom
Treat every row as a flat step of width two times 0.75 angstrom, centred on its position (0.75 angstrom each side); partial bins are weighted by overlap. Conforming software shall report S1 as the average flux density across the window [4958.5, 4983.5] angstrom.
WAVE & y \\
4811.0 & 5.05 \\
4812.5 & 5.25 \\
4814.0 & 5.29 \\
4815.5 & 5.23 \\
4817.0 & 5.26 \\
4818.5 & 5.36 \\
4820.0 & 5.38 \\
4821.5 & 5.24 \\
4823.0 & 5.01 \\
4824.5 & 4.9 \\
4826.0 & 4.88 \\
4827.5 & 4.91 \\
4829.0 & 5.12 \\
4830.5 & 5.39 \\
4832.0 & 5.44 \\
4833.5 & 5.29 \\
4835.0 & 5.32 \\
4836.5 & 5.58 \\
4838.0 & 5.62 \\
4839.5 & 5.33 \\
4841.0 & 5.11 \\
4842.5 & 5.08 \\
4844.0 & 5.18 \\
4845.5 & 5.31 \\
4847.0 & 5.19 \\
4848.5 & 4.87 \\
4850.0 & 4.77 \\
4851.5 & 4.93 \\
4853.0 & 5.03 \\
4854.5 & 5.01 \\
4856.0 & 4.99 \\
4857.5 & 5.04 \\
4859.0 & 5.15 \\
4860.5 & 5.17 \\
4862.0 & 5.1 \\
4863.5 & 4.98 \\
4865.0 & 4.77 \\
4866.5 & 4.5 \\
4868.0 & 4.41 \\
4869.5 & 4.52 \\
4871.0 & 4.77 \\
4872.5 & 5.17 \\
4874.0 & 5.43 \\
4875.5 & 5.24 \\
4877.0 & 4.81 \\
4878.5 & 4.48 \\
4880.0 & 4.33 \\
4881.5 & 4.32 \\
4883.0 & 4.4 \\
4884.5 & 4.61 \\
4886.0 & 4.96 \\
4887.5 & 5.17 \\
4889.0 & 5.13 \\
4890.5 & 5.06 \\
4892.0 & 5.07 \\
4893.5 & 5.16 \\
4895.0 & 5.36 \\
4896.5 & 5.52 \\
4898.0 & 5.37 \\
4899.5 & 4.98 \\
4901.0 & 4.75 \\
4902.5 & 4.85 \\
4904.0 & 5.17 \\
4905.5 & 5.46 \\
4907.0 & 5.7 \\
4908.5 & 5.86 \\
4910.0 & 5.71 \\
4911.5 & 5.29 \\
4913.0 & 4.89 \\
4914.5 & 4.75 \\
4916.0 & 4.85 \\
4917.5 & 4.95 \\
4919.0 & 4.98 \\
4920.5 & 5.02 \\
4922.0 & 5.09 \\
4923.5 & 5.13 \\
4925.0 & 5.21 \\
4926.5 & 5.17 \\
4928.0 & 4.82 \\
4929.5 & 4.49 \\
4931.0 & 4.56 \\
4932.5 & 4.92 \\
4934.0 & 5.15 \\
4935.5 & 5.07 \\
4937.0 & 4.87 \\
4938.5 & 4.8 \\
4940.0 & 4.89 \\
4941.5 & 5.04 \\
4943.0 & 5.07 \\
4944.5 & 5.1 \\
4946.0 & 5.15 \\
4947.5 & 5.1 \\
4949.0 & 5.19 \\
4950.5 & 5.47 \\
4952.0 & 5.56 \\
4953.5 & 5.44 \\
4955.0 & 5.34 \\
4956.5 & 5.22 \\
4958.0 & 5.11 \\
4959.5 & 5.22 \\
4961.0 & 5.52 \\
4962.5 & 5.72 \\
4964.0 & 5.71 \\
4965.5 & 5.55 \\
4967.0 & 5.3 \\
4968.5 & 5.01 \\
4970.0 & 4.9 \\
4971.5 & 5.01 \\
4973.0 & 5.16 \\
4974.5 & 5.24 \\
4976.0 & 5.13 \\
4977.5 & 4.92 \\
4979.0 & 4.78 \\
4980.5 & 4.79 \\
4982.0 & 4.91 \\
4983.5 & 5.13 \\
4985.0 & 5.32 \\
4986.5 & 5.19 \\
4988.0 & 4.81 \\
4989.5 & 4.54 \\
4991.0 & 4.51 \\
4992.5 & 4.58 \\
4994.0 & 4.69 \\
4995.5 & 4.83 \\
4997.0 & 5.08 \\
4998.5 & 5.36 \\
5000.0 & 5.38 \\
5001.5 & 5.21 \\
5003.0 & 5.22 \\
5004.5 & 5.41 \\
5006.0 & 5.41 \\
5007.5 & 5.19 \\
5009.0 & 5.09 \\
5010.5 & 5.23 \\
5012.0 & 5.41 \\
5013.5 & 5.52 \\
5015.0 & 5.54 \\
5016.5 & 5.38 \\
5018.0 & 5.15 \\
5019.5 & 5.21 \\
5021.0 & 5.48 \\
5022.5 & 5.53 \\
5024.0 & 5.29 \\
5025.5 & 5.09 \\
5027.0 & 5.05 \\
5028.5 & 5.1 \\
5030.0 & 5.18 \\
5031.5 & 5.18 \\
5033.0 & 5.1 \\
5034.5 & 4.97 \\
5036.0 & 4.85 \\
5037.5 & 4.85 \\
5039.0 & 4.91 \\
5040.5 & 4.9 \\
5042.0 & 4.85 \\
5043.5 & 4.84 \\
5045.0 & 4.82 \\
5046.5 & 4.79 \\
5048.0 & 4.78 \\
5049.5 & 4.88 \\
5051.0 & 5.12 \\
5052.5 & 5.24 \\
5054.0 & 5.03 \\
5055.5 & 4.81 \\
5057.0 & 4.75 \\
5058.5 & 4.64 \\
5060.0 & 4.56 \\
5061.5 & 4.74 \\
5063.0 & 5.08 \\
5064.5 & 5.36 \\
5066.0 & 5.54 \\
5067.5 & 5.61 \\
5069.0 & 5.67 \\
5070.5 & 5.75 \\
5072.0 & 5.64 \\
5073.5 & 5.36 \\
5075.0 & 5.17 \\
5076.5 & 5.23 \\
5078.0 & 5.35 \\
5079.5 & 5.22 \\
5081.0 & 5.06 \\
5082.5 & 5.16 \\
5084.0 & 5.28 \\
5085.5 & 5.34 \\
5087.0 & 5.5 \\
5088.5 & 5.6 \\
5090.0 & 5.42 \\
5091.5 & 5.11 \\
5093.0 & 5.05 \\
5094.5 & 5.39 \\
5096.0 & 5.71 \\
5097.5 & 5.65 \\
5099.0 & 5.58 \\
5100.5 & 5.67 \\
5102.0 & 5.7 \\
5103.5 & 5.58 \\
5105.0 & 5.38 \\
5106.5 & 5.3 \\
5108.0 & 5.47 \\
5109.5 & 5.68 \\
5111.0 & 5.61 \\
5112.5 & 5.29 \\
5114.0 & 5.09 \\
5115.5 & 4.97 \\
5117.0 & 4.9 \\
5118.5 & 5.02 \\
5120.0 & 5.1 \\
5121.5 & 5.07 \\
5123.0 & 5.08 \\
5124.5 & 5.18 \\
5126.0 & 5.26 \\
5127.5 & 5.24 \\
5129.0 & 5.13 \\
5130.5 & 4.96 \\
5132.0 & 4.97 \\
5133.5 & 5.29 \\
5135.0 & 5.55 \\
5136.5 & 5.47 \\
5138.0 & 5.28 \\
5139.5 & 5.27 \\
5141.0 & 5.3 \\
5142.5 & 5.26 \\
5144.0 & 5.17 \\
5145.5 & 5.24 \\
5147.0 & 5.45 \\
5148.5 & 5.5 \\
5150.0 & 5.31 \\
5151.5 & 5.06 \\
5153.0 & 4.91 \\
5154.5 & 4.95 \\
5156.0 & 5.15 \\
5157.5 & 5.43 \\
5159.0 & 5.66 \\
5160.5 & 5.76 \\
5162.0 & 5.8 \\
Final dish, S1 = 5.18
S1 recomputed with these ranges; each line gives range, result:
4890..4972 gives 5.16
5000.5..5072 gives 5.14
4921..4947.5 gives 4.98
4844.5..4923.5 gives 5.01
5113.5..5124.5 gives 5.04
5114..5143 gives 5.17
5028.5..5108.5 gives 5.2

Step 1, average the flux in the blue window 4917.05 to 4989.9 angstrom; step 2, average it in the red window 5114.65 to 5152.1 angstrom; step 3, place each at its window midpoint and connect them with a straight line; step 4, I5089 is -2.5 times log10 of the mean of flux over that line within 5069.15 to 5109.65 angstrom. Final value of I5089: -0.05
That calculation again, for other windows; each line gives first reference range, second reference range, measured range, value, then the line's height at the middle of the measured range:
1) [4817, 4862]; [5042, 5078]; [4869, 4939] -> 0.03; 5.14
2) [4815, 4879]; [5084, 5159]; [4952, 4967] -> -0.05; 5.17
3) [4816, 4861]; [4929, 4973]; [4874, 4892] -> 0.08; 5.16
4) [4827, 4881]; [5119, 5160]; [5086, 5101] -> -0.05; 5.2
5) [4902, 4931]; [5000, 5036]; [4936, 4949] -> 0.03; 5.15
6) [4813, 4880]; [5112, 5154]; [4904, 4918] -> -0.04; 5.1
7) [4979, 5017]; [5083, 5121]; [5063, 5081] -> -0.02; 5.29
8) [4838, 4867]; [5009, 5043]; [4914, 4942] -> 0.04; 5.1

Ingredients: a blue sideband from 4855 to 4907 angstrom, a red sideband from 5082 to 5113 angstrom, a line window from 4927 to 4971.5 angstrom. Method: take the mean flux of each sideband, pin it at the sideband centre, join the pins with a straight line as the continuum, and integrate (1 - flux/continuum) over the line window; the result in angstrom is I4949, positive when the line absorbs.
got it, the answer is -0.3 angstrom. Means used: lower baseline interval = 4.96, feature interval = 5.15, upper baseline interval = 5.45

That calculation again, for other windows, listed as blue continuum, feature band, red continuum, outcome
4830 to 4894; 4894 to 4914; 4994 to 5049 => -1.0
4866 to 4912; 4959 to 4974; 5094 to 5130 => -0.5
